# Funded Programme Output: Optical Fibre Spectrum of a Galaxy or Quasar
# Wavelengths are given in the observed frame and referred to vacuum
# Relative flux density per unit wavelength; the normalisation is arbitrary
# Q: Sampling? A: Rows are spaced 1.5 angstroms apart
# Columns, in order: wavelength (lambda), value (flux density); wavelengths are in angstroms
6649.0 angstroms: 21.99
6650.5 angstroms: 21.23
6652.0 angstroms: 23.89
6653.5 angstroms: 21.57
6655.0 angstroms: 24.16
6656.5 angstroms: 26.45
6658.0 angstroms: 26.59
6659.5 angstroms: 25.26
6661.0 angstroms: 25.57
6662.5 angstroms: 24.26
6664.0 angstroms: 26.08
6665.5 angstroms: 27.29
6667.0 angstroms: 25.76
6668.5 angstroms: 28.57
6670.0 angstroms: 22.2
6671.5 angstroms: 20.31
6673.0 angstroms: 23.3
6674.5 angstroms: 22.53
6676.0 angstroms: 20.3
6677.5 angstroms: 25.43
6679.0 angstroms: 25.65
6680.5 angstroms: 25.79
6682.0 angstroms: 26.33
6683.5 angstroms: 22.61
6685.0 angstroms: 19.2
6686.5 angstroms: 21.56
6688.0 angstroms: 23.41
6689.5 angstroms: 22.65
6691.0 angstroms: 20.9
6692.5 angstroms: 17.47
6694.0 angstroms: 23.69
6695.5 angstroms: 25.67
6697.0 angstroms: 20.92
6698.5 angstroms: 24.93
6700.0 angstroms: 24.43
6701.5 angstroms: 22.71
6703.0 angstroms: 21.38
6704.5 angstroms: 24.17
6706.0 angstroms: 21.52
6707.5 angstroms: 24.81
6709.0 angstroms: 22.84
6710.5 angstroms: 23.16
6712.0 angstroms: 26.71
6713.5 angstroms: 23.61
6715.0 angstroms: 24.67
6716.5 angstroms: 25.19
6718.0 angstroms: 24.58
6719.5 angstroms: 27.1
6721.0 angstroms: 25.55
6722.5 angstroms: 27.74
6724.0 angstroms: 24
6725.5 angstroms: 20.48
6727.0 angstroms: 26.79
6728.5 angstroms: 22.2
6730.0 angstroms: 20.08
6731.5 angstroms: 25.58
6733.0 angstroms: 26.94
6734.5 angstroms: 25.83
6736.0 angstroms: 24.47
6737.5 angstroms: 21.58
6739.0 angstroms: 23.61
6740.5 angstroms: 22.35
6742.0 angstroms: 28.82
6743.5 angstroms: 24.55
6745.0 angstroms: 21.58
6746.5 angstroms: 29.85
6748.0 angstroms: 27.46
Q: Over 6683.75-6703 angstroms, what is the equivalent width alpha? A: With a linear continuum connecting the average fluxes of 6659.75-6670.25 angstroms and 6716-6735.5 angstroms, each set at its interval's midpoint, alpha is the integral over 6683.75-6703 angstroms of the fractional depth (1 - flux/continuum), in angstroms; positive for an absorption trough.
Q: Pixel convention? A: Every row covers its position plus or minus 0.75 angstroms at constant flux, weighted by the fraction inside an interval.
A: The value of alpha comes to 2.3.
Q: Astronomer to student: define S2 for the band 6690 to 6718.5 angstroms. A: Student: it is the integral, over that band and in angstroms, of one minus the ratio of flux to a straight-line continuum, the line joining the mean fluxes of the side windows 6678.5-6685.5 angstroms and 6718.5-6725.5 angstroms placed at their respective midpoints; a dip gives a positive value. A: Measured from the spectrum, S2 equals 1.73 angstroms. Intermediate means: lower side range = 24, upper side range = 25.4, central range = 23.3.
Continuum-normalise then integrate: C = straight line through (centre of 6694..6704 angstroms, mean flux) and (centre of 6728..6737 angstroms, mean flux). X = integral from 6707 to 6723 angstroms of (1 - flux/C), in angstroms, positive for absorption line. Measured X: -0.87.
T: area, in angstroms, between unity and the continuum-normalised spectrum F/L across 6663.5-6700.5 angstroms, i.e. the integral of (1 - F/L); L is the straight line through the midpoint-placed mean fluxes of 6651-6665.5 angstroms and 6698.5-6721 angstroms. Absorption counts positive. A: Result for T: 1.7 angstroms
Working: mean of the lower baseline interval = 24.9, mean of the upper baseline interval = 24.1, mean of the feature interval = 23.5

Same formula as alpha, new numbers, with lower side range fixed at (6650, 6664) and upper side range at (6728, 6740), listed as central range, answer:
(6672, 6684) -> 0.2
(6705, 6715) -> 0.1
